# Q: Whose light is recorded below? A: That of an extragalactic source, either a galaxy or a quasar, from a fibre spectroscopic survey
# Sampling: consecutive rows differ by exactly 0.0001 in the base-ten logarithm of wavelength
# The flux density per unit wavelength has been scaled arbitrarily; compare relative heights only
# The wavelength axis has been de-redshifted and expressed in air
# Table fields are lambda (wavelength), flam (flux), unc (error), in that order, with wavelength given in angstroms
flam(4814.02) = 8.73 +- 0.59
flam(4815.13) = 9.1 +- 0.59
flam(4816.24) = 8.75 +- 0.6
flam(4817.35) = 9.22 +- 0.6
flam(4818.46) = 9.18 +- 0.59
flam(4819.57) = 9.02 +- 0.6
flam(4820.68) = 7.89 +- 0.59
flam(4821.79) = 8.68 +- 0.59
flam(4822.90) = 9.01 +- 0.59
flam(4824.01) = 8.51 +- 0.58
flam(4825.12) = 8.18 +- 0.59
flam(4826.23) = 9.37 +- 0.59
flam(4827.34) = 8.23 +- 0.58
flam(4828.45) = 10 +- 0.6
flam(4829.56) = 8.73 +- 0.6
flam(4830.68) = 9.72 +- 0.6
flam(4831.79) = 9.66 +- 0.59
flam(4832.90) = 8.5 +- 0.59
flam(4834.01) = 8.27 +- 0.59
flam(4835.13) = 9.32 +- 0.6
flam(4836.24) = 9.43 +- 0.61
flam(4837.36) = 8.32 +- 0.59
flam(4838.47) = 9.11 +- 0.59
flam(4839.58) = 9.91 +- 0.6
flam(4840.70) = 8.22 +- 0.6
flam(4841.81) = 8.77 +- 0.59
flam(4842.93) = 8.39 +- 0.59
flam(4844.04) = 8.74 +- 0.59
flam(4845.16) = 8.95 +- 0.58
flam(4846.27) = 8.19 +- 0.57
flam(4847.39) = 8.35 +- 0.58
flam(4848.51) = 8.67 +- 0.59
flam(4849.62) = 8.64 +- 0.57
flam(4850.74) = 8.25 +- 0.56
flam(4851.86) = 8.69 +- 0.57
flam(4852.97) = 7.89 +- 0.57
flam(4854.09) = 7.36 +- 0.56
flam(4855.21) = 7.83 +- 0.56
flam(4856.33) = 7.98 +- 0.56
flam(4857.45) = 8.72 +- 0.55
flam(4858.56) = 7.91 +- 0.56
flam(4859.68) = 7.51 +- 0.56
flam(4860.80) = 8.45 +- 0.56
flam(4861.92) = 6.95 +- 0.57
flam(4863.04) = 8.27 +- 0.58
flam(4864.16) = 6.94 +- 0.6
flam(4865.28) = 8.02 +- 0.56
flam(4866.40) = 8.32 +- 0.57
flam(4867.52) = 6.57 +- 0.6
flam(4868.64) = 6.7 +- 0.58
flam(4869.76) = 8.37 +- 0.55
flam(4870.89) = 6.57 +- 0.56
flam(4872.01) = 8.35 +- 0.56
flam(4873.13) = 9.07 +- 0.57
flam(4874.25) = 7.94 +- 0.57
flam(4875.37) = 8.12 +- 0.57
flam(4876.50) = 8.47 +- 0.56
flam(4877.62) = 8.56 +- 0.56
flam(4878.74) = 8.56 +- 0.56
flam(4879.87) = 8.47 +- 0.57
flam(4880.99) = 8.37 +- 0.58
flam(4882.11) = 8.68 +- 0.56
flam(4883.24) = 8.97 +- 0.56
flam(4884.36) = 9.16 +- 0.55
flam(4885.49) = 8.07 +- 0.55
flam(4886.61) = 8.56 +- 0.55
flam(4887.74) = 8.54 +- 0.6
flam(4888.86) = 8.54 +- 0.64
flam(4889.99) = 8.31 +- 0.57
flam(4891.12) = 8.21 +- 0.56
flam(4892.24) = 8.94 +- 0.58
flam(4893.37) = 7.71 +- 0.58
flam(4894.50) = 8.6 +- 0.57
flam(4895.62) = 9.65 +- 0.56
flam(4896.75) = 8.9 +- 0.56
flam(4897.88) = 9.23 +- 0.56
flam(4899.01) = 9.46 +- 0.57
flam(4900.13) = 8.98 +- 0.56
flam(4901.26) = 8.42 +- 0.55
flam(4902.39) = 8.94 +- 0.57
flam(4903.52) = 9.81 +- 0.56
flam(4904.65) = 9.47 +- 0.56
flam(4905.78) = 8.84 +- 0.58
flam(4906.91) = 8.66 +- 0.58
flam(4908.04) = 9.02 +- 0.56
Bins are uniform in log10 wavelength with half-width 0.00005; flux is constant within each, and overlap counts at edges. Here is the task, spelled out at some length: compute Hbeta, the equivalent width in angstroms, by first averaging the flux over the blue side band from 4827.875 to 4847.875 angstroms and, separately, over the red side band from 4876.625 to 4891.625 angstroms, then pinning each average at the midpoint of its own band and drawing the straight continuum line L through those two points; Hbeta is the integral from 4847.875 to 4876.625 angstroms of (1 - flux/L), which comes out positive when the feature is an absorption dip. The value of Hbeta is 2.58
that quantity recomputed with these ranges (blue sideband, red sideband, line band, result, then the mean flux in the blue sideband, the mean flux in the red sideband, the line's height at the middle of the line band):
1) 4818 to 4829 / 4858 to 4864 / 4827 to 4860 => -1.4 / 8.81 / 7.77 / 8.25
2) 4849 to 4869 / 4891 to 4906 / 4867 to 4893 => 0.6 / 7.85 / 8.97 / 8.44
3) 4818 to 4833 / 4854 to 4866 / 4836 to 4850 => -0.6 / 8.92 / 7.84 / 8.37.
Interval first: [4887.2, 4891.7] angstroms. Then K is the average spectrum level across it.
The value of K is 8.41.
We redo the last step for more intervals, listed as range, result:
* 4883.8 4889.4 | 8.58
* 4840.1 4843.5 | 8.48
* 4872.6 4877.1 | 8.4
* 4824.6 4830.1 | 8.92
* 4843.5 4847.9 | 8.55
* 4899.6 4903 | 8.78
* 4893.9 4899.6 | 9.17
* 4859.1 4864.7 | 7.62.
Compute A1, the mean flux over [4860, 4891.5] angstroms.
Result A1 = 8.14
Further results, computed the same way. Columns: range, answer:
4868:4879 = 8.05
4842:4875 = 8.03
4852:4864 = 7.89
